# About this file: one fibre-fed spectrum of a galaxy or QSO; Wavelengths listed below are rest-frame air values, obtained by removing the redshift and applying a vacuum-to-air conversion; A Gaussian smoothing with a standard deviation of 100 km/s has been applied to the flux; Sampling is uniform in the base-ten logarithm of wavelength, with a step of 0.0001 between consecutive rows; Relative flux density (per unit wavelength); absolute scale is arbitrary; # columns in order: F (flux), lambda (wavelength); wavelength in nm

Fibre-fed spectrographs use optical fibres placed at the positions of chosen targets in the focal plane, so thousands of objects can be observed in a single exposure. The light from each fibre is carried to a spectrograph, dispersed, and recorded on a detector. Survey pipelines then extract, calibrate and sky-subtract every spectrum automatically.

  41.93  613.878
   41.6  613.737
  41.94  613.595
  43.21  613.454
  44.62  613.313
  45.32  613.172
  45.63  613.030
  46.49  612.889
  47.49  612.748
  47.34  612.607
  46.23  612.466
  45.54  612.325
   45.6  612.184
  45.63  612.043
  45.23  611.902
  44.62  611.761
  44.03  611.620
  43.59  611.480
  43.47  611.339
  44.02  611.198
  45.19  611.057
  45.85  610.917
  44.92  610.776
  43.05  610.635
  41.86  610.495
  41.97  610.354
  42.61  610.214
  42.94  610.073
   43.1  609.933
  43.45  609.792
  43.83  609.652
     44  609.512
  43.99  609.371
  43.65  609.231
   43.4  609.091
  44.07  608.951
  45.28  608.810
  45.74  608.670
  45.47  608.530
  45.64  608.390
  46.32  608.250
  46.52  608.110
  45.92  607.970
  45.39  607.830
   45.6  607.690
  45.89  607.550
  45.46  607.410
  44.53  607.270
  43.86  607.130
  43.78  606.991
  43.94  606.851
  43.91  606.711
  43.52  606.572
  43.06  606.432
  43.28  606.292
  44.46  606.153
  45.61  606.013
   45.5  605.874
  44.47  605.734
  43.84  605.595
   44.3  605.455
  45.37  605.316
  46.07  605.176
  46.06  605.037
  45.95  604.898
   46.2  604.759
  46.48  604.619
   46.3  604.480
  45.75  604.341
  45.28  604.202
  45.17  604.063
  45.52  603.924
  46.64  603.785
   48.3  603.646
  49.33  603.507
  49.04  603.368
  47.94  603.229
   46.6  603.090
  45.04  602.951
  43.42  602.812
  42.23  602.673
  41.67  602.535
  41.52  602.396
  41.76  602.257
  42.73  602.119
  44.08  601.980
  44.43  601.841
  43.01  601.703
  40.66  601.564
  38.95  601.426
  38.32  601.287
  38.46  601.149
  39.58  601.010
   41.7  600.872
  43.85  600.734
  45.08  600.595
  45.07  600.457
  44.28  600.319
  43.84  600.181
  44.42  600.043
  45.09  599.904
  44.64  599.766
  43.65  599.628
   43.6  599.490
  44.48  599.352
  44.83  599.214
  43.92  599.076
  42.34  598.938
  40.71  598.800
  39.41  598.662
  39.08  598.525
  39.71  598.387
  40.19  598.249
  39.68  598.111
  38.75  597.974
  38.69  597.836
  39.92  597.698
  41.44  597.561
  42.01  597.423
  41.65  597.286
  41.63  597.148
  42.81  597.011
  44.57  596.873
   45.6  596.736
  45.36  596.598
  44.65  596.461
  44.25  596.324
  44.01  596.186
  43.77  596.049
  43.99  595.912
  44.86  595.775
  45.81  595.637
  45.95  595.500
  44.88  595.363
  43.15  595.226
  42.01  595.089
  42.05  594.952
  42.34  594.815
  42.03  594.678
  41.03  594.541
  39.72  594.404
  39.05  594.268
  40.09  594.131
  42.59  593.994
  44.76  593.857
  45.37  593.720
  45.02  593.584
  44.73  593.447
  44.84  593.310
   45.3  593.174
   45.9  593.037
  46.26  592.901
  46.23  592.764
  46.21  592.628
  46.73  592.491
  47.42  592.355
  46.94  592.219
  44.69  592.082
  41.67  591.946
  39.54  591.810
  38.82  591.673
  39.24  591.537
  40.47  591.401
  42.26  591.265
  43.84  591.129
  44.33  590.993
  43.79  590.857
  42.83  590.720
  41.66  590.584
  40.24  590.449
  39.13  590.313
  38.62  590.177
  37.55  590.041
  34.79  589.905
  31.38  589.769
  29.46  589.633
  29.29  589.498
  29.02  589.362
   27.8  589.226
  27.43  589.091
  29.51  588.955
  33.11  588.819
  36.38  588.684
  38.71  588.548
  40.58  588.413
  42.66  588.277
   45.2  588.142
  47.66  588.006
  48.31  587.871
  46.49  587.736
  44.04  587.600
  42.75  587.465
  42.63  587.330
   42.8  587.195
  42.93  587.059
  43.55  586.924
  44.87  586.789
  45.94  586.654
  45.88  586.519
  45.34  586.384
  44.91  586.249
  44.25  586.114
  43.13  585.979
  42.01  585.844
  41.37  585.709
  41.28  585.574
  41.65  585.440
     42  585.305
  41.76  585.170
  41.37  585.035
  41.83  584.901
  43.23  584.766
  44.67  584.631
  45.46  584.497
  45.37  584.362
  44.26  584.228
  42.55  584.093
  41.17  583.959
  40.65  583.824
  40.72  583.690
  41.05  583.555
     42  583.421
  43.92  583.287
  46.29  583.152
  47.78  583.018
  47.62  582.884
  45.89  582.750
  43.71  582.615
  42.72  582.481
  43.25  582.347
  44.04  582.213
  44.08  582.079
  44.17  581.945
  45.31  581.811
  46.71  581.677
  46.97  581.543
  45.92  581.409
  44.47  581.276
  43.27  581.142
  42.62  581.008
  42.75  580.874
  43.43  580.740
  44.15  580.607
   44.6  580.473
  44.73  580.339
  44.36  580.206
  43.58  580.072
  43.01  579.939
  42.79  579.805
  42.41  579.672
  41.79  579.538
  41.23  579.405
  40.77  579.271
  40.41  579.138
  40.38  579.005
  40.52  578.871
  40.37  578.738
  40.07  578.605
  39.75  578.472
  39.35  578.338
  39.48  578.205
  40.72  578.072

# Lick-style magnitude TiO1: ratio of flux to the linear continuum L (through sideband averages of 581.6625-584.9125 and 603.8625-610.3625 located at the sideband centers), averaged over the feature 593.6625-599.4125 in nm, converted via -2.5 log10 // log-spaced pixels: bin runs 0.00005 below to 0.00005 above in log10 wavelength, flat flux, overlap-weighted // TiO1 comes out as 0.049 mag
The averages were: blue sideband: 43.9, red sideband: 44.8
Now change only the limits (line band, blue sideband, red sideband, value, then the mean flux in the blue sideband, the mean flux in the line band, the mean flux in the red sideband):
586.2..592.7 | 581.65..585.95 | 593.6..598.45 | 0.06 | 43.4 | 40.6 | 42.6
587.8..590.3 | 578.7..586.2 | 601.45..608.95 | 0.21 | 43.3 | 36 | 44.9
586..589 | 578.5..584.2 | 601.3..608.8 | 0.02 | 43.3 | 42.8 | 44.8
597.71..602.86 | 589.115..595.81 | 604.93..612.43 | 0.02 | 41.4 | 42.1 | 44.5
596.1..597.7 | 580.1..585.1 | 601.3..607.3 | 0.03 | 44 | 43.3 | 44.6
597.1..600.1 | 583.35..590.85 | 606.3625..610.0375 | 0.03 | 40.7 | 41.8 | 44.6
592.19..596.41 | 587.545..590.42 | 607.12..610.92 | -0.13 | 37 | 44.1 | 44.4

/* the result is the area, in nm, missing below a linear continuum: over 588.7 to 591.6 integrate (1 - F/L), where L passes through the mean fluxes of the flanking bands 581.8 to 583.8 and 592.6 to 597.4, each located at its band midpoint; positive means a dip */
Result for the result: 0.49 nm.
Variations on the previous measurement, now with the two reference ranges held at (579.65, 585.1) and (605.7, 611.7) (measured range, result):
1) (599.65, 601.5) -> 0.068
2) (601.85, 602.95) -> 0.037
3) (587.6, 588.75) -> 0.018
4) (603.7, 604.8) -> -0.042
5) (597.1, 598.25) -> 0.097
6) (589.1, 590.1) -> 0.295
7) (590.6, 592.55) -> 0.047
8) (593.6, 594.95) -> 0.064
